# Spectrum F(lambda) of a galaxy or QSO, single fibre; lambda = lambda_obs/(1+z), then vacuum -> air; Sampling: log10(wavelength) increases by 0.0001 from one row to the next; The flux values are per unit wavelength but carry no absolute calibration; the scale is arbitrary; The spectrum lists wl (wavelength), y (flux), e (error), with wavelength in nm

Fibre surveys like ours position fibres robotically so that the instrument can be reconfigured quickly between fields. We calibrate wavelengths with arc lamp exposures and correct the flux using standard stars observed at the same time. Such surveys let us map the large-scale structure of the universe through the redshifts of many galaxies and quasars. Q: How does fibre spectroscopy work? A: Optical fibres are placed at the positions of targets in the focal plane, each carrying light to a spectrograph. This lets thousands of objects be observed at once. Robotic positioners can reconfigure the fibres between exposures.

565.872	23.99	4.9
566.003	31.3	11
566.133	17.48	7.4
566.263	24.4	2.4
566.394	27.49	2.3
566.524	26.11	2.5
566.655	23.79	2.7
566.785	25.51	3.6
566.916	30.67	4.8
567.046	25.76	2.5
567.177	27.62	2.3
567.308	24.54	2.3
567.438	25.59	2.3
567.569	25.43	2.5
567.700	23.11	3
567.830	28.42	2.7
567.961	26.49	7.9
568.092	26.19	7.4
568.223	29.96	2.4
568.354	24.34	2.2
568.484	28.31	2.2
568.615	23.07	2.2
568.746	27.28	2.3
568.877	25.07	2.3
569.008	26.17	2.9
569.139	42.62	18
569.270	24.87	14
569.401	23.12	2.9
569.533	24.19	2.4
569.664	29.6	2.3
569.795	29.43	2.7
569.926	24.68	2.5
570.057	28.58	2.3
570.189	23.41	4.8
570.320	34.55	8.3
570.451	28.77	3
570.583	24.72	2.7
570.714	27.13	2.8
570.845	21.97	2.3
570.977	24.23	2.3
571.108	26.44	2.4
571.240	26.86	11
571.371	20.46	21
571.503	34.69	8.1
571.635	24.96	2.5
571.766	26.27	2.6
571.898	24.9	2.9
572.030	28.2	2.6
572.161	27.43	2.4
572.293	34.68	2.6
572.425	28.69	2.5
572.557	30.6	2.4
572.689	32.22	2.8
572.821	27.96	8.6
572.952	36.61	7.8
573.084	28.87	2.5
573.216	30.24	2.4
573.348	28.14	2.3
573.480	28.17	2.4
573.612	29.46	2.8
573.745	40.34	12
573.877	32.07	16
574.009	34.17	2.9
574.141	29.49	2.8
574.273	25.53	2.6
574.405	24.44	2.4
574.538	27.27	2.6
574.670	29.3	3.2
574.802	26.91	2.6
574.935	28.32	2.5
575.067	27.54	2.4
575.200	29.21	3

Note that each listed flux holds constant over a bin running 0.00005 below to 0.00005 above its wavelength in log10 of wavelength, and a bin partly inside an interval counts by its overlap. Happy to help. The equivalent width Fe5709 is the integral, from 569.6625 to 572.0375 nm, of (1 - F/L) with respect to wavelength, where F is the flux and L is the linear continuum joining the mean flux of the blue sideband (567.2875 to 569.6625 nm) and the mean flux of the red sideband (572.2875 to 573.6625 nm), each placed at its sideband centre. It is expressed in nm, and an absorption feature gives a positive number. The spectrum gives 0.16 nm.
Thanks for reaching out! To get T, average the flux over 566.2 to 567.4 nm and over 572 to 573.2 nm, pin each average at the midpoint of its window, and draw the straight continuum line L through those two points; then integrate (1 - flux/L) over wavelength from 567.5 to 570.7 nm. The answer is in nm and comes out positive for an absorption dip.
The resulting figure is 0.09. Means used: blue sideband 26.2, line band 27.2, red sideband 30.7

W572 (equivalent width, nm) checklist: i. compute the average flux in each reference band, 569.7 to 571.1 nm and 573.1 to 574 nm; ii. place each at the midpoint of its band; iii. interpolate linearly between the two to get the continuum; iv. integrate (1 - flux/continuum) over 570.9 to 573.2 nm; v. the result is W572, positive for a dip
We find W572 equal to 0.06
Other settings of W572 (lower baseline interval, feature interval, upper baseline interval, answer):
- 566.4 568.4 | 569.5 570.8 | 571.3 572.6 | -0.008 nm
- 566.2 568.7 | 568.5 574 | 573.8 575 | -0.163 nm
